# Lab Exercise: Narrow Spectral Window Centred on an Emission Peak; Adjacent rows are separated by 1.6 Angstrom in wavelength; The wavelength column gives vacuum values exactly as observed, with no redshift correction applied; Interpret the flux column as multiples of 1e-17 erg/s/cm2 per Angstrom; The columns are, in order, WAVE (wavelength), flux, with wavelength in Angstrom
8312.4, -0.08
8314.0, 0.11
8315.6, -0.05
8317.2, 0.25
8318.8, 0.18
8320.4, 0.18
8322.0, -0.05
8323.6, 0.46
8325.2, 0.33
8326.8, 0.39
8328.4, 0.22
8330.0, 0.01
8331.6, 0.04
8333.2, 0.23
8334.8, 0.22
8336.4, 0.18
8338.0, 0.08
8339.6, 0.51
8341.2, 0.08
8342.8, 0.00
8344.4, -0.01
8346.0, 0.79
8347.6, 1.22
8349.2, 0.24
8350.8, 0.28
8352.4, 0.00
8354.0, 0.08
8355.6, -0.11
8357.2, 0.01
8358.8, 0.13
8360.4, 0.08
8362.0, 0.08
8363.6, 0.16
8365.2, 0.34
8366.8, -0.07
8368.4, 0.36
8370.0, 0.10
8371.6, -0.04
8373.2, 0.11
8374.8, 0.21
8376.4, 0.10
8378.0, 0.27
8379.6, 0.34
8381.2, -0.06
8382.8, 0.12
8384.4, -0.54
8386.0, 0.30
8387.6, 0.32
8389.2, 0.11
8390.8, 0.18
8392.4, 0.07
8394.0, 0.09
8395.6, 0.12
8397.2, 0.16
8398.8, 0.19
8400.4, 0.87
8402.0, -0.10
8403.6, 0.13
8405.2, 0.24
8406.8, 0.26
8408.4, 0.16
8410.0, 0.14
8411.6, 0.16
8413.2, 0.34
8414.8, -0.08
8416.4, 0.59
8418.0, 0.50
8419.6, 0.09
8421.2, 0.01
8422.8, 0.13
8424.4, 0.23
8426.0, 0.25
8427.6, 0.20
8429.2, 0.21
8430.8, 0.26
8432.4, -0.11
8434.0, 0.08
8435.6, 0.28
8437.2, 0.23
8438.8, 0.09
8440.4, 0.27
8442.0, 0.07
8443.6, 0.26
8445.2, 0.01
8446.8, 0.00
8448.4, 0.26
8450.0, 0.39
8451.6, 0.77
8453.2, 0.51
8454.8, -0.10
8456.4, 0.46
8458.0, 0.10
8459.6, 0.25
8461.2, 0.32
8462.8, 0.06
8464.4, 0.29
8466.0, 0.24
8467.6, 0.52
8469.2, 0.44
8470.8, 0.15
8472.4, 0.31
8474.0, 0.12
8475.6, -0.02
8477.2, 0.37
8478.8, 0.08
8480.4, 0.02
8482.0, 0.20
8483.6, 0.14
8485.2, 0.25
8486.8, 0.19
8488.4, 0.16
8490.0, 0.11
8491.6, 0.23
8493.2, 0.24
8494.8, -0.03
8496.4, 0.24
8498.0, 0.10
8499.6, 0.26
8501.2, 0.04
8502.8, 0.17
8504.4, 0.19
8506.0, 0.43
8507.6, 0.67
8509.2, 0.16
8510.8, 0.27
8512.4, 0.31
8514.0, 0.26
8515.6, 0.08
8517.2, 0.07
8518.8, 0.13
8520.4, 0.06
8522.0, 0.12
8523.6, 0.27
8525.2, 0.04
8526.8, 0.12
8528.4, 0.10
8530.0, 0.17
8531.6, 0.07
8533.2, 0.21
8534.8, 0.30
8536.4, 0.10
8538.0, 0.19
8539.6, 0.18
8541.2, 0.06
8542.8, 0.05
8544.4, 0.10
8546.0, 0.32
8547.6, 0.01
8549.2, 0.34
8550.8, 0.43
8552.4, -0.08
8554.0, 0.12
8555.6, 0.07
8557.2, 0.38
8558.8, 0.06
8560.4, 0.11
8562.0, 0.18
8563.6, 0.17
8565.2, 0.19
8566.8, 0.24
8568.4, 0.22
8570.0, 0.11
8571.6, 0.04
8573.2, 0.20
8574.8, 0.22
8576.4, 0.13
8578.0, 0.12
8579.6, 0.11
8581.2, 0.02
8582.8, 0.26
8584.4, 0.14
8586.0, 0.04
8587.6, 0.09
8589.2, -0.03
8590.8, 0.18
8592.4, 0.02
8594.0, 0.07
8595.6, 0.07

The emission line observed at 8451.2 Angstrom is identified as H-gamma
